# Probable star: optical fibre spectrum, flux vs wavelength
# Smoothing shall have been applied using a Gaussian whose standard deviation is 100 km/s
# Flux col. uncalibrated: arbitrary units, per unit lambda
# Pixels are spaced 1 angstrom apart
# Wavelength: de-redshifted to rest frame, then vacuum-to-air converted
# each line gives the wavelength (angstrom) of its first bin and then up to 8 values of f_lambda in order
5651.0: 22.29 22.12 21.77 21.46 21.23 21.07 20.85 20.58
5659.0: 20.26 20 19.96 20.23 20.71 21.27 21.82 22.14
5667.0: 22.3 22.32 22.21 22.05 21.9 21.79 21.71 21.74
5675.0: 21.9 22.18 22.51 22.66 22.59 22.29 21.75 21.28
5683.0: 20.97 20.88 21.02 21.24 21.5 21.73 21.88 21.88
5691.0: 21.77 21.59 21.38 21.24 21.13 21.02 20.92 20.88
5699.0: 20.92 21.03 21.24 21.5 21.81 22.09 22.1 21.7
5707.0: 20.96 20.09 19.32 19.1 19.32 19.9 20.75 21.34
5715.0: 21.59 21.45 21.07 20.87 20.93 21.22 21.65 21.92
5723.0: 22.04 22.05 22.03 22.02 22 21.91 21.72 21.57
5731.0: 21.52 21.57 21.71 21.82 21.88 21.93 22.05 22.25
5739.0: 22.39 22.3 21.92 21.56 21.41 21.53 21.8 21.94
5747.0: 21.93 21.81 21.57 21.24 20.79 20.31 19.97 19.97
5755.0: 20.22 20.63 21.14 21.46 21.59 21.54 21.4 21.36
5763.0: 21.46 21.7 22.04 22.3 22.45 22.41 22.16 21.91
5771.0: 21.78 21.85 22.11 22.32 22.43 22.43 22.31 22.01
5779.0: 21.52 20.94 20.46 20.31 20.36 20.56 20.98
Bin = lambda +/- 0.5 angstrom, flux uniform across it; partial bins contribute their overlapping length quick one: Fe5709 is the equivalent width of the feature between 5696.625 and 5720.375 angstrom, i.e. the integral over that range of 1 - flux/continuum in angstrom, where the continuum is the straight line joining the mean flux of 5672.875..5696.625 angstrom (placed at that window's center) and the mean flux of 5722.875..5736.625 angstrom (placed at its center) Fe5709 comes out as 0.9 angstrom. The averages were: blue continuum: 21.7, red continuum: 21.8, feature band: 20.9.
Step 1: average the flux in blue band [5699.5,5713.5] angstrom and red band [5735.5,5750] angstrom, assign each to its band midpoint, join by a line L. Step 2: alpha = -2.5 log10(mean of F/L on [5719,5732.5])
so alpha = -0.02 mag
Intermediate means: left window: 20.8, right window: 21.9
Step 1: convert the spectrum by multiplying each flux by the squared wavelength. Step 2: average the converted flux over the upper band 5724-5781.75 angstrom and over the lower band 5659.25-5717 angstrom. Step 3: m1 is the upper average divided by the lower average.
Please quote 1.04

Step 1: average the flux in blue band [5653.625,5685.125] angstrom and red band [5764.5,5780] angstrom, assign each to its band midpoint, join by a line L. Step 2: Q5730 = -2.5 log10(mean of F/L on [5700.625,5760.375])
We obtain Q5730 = 0.03 mag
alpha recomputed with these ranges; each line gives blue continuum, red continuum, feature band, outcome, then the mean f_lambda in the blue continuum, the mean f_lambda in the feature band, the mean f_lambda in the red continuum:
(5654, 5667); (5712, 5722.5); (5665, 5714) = -0.018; 20.9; 21.4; 21.2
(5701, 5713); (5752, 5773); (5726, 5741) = -0.042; 20.7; 21.9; 21.5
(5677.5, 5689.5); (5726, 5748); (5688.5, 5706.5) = 0.013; 21.6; 21.4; 21.8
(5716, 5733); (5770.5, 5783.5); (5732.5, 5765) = 0.008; 21.6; 21.5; 21.6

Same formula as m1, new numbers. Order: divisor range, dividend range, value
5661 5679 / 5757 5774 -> 1.03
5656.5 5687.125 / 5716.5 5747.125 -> 1.03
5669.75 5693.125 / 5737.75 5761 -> 1.00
